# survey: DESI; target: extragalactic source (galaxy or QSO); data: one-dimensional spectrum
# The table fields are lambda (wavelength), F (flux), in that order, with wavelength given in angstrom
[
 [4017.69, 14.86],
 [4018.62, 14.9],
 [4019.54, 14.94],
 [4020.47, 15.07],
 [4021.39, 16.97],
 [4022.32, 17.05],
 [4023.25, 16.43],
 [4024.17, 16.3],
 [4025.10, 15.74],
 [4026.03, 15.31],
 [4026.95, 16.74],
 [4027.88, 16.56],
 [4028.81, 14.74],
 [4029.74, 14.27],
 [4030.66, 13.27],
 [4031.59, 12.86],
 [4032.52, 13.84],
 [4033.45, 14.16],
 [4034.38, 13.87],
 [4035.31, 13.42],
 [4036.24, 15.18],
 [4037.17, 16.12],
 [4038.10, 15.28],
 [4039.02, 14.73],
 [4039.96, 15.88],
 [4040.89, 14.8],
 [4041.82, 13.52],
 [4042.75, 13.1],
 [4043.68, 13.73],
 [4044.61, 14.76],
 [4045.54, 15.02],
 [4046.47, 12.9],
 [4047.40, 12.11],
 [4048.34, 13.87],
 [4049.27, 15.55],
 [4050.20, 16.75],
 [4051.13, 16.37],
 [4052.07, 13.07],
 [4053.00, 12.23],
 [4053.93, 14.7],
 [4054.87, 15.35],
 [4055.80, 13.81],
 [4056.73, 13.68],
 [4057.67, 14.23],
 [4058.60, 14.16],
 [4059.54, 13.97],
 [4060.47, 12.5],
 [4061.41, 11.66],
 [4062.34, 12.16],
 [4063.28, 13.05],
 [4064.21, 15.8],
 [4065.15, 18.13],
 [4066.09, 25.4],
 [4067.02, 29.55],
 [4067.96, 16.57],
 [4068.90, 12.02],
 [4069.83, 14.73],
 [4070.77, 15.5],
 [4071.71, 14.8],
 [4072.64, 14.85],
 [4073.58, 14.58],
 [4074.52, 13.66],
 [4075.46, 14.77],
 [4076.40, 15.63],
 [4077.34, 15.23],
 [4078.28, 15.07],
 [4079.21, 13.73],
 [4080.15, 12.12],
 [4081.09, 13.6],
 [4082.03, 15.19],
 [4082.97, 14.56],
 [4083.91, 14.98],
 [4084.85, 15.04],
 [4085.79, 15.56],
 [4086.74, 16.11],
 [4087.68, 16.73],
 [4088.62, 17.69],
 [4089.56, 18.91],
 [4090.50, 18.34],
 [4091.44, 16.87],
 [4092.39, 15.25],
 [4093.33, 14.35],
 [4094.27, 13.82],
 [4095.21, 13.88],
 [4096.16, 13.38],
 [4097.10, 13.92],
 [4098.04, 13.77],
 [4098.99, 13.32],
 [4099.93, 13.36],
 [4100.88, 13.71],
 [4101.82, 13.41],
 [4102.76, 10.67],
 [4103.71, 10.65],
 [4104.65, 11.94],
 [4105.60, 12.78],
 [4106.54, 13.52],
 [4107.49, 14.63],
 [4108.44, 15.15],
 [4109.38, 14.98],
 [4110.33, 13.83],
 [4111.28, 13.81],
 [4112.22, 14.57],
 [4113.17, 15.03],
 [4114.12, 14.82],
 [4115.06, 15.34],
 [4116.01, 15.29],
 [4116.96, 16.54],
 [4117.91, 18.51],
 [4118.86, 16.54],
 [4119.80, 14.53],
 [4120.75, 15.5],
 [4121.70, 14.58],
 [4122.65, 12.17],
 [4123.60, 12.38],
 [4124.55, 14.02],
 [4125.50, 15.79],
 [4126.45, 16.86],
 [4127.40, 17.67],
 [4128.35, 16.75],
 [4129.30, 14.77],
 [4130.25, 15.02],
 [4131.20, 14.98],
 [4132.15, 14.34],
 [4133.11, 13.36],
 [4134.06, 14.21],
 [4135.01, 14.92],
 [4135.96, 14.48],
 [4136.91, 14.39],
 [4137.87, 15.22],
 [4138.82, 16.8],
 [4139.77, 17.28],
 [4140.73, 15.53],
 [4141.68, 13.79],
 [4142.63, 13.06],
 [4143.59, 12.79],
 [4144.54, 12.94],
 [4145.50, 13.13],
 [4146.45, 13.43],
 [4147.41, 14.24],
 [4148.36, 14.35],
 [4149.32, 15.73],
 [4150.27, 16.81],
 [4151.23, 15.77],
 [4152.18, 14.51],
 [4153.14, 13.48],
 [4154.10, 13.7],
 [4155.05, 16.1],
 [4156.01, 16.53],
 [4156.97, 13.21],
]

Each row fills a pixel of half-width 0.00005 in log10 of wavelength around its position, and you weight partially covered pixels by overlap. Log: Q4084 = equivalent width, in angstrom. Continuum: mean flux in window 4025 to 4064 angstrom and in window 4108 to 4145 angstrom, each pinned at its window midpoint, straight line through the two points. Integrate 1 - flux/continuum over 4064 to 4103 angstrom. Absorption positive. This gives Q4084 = -2.4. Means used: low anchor 14.3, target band 15.5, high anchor 14.9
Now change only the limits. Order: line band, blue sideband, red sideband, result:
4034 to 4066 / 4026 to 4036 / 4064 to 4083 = 1.5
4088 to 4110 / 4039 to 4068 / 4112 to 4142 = 1.3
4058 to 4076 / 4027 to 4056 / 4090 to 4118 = -1.6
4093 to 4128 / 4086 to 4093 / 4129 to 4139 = 3.4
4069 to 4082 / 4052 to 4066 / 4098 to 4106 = -0.8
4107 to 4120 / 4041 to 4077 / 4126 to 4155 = -0.3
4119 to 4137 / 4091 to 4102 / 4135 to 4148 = -0.6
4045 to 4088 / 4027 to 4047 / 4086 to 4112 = -1.8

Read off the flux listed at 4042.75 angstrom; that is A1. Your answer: 13.1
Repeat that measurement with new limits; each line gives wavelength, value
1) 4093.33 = 14.35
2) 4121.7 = 14.58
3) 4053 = 12.23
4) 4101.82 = 13.41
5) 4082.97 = 14.56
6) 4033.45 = 14.16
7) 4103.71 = 10.65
